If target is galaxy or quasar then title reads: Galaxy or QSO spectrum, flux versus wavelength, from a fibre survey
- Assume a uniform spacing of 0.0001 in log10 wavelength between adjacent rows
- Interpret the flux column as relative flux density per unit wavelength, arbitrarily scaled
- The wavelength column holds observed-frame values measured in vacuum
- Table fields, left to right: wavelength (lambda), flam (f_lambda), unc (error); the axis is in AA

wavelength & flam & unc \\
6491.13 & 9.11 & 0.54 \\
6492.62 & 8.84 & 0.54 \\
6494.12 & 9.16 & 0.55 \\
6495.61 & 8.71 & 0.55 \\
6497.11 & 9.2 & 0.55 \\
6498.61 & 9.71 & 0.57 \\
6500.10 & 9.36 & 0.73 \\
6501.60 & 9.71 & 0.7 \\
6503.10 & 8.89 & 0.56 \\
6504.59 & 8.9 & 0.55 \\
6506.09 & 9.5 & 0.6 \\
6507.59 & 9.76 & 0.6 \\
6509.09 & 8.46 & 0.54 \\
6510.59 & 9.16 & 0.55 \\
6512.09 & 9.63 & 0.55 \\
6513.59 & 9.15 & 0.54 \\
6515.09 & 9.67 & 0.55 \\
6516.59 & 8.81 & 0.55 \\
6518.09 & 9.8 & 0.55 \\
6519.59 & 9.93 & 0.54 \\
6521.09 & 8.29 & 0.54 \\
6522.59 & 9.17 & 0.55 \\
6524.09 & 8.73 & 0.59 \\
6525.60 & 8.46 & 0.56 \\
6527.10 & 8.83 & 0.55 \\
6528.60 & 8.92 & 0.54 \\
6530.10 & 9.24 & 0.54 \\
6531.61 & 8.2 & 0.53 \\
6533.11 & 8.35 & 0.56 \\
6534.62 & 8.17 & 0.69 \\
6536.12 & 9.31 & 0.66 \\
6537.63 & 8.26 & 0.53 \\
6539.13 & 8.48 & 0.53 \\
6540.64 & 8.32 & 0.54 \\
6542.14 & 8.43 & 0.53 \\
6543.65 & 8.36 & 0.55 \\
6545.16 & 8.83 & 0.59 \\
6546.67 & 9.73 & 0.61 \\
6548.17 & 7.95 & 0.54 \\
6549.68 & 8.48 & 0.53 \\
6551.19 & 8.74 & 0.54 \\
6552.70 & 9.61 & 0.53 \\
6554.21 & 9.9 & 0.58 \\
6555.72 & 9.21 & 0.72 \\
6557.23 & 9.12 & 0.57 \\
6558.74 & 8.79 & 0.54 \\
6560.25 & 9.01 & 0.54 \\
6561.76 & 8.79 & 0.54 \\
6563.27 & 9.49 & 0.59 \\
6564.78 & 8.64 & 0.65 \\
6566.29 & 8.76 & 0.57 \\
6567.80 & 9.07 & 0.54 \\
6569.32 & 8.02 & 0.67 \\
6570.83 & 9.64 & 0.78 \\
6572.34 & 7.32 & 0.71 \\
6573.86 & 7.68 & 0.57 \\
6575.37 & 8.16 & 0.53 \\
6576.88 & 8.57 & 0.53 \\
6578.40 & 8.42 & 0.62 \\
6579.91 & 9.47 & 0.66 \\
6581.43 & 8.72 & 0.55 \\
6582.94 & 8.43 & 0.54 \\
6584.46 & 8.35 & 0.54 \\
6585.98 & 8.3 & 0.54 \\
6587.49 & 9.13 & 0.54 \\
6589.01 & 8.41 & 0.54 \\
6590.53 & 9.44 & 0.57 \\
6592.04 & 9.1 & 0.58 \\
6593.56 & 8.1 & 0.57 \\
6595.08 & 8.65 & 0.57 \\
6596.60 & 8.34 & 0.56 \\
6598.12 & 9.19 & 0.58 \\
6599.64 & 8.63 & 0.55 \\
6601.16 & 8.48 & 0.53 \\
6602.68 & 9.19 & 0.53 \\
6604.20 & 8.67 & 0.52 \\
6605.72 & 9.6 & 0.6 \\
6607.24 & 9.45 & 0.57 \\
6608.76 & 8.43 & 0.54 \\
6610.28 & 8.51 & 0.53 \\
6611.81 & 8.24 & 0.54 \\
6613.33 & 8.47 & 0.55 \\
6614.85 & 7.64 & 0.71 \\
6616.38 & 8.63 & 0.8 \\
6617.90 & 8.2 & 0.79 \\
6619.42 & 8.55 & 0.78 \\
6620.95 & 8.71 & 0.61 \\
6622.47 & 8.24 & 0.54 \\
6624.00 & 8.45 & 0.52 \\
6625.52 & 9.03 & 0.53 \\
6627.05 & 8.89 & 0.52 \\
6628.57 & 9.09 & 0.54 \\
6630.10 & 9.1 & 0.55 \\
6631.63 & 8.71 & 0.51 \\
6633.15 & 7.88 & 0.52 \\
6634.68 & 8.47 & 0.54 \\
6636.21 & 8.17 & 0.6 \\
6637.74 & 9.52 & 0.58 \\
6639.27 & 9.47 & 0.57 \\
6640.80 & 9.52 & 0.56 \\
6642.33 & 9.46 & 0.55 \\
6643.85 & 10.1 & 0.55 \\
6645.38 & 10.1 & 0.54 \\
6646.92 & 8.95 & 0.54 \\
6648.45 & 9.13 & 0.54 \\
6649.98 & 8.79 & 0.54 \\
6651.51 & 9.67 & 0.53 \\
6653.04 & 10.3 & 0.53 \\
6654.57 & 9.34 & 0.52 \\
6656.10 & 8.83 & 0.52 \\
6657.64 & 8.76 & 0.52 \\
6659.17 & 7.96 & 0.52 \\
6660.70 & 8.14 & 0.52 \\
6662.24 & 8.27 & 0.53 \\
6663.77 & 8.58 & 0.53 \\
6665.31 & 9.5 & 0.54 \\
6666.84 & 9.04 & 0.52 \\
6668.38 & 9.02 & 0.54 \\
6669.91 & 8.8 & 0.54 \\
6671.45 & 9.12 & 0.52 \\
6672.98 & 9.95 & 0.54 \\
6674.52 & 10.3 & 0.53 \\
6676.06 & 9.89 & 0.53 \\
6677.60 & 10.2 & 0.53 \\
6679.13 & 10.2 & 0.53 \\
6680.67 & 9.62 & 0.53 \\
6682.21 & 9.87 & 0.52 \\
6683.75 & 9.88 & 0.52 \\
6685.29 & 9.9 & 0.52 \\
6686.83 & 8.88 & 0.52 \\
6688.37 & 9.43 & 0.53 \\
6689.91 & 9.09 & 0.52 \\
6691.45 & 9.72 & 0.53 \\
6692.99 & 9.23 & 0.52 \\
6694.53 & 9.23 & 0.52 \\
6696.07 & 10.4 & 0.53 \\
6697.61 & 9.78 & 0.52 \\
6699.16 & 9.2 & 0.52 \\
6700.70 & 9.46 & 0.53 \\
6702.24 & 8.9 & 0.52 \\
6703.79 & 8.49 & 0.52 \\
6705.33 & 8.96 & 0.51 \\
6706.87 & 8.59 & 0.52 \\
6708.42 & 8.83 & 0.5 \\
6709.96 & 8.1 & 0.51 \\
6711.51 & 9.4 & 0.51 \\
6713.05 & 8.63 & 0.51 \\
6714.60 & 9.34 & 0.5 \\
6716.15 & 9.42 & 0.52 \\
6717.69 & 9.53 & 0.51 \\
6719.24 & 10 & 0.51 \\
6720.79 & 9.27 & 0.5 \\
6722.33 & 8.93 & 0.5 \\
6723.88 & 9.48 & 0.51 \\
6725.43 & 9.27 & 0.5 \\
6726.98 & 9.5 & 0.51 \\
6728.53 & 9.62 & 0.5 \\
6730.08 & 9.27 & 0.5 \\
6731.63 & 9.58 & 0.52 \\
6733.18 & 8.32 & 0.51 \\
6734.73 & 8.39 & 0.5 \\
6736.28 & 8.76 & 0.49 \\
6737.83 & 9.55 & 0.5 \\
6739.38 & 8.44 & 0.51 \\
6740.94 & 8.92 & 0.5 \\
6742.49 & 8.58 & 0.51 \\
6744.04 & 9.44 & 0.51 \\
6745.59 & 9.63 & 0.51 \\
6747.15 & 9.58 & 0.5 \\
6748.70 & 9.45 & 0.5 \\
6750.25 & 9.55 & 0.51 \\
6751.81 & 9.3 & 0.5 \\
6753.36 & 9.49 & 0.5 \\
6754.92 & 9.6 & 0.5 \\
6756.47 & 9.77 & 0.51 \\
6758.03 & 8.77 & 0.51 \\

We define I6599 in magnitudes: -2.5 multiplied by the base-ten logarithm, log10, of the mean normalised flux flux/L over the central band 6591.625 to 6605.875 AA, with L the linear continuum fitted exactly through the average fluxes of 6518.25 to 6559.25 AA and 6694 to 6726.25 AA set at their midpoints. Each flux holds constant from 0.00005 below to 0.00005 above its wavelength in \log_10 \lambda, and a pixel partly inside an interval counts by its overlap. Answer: 0.03 mag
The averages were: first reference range 8.82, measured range 8.75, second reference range 9.2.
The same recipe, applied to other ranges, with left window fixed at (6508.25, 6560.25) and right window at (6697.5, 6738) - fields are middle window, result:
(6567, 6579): 0.07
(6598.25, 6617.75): 0.04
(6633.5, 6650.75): -0.02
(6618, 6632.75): 0.04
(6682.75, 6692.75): -0.05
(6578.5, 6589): 0.03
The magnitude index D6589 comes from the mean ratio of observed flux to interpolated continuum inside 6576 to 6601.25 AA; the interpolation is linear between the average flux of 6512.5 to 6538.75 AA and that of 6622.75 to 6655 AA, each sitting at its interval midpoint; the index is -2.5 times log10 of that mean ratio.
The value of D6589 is 0.04 mag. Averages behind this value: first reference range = 8.9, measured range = 8.69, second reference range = 9.13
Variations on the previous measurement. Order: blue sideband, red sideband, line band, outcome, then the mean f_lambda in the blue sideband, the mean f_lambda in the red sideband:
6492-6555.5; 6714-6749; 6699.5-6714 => 0.043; 8.98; 9.23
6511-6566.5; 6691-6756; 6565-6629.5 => 0.047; 8.91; 9.22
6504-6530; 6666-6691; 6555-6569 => 0.036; 9.13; 9.58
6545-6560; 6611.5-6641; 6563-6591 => 0.037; 9.04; 8.64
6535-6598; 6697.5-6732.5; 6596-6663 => 0.009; 8.72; 9.18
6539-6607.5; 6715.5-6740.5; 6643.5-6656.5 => -0.057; 8.76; 9.2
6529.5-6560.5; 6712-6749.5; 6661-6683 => -0.041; 8.78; 9.21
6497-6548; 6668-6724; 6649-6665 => 0.048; 8.98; 9.38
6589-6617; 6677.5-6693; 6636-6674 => 0.015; 8.7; 9.64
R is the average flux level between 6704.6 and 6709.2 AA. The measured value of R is 8.8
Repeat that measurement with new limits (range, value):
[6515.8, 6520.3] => 9.52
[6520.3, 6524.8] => 8.75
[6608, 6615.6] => 8.26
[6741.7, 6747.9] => 9.31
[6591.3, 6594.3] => 8.59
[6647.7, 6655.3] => 9.46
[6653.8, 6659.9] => 8.73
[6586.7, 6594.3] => 8.84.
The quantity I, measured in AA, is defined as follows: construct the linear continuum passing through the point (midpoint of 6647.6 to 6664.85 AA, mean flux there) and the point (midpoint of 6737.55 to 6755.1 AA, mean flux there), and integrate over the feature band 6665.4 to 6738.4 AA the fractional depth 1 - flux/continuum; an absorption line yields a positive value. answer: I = -1.9 AA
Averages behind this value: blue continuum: 8.9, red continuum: 9.28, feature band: 9.33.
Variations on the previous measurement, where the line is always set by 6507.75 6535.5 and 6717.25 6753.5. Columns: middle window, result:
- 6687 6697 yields -0.3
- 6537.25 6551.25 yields 0.7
